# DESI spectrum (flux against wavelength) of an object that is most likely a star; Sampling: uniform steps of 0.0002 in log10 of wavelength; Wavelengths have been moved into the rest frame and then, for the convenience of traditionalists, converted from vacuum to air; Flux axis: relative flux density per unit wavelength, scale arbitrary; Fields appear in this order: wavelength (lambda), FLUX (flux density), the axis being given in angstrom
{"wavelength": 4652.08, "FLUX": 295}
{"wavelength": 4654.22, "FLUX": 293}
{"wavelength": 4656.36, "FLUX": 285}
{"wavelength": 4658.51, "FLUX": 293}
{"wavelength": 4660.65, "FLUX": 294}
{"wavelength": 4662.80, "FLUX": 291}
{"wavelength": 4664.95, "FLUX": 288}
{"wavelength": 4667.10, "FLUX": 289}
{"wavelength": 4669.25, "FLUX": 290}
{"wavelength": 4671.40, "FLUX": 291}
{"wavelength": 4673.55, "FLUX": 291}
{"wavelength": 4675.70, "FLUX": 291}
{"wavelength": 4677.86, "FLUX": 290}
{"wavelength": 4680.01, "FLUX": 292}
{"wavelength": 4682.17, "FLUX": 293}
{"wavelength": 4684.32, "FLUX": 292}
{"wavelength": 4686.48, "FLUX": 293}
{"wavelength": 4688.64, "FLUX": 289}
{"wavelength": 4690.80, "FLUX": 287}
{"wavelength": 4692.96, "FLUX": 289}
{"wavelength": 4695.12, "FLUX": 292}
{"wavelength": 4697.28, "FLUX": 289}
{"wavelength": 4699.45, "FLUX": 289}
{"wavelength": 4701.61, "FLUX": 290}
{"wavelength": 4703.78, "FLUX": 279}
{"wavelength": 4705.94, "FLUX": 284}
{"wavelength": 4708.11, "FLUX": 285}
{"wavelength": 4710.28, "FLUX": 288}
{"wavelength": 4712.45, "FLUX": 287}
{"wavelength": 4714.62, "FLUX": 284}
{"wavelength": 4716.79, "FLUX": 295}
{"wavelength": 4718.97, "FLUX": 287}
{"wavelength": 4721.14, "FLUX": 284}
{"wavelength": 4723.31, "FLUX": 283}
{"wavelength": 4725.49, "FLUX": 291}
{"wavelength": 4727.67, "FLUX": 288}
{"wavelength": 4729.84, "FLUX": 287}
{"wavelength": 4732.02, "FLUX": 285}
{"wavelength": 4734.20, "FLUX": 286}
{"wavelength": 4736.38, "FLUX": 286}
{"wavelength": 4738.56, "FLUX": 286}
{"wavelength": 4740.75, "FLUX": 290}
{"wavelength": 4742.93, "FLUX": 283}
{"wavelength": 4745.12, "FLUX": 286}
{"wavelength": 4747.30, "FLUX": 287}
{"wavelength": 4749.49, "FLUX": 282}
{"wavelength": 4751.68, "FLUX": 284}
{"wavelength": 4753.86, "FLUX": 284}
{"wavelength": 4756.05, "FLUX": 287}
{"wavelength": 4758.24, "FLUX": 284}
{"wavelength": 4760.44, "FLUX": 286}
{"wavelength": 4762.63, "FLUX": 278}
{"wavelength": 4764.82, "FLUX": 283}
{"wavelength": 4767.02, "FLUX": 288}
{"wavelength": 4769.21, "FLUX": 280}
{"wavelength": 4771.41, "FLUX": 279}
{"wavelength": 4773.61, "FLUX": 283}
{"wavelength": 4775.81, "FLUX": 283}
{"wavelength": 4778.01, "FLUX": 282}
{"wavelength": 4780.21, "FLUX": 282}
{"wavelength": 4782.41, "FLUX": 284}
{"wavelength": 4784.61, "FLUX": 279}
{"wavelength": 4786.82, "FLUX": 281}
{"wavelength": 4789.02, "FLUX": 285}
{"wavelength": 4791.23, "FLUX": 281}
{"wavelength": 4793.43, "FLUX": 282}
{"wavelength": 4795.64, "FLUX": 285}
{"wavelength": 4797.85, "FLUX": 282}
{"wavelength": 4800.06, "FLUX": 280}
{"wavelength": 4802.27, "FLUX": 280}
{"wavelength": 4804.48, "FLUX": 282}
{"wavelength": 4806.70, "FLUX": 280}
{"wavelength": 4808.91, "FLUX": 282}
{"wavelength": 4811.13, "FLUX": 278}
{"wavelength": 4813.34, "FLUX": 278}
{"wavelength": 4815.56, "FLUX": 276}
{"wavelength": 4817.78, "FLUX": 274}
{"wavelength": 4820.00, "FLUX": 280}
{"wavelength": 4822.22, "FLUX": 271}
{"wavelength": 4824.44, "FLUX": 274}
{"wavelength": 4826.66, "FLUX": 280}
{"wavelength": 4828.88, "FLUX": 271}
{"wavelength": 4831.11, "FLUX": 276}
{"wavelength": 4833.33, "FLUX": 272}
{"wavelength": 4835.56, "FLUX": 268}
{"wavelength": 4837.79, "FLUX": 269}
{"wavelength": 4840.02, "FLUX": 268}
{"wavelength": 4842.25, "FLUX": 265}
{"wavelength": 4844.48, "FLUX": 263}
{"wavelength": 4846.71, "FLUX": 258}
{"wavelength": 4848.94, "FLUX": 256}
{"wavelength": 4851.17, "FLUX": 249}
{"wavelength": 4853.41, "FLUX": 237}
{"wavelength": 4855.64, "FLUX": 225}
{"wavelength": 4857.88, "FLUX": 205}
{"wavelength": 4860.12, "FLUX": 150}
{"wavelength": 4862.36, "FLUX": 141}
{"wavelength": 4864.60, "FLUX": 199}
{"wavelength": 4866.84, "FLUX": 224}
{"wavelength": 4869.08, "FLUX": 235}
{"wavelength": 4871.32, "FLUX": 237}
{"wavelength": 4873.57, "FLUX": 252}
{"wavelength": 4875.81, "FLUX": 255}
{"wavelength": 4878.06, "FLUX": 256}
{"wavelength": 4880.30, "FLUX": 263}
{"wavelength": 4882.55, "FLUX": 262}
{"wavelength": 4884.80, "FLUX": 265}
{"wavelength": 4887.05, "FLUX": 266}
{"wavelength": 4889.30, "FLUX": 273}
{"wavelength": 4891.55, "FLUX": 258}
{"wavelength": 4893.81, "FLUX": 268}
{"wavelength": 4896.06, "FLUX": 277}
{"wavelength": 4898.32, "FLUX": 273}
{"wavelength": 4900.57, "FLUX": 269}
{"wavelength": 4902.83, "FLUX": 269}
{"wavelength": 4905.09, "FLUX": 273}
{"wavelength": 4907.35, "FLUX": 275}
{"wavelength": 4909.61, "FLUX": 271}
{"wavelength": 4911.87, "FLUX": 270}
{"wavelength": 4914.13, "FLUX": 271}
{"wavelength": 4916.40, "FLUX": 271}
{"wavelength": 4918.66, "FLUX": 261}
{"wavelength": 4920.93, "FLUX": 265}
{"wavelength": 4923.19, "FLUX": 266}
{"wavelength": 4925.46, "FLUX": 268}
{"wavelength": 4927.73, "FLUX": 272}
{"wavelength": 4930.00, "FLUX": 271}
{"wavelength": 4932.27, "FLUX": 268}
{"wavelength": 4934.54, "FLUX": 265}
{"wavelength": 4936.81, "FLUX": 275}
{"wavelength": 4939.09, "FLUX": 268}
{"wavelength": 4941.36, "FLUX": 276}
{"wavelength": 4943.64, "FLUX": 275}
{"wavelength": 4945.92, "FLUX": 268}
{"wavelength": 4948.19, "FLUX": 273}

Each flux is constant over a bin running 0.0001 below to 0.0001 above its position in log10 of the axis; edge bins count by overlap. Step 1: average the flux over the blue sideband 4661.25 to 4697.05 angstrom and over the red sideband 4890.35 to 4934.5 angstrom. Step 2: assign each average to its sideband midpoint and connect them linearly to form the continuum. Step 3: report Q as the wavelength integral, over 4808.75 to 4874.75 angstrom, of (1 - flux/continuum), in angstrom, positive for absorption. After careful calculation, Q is 6.2 angstrom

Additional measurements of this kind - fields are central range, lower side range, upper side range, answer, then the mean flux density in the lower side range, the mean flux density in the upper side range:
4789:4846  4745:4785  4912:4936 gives 0.48 angstrom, 283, 268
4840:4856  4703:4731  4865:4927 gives 0.94 angstrom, 286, 262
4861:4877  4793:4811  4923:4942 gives 3.24 angstrom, 281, 270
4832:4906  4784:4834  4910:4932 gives 6.67 angstrom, 279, 268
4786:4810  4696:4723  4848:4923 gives -1.24 angstrom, 287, 249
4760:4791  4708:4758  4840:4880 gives -1.65 angstrom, 286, 232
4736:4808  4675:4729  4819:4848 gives -1.13 angstrom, 288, 270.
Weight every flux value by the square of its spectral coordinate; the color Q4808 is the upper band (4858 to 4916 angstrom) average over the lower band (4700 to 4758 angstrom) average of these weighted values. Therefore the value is 0.93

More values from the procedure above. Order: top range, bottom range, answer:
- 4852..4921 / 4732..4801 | 0.92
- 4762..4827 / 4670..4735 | 1.01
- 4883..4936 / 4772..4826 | 1.00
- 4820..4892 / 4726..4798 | 0.91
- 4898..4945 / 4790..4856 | 1.04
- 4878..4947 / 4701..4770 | 1.01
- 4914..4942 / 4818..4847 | 1.03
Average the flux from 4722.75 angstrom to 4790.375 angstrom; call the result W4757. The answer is 284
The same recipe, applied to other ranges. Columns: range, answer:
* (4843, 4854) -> 254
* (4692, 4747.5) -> 287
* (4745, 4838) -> 280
